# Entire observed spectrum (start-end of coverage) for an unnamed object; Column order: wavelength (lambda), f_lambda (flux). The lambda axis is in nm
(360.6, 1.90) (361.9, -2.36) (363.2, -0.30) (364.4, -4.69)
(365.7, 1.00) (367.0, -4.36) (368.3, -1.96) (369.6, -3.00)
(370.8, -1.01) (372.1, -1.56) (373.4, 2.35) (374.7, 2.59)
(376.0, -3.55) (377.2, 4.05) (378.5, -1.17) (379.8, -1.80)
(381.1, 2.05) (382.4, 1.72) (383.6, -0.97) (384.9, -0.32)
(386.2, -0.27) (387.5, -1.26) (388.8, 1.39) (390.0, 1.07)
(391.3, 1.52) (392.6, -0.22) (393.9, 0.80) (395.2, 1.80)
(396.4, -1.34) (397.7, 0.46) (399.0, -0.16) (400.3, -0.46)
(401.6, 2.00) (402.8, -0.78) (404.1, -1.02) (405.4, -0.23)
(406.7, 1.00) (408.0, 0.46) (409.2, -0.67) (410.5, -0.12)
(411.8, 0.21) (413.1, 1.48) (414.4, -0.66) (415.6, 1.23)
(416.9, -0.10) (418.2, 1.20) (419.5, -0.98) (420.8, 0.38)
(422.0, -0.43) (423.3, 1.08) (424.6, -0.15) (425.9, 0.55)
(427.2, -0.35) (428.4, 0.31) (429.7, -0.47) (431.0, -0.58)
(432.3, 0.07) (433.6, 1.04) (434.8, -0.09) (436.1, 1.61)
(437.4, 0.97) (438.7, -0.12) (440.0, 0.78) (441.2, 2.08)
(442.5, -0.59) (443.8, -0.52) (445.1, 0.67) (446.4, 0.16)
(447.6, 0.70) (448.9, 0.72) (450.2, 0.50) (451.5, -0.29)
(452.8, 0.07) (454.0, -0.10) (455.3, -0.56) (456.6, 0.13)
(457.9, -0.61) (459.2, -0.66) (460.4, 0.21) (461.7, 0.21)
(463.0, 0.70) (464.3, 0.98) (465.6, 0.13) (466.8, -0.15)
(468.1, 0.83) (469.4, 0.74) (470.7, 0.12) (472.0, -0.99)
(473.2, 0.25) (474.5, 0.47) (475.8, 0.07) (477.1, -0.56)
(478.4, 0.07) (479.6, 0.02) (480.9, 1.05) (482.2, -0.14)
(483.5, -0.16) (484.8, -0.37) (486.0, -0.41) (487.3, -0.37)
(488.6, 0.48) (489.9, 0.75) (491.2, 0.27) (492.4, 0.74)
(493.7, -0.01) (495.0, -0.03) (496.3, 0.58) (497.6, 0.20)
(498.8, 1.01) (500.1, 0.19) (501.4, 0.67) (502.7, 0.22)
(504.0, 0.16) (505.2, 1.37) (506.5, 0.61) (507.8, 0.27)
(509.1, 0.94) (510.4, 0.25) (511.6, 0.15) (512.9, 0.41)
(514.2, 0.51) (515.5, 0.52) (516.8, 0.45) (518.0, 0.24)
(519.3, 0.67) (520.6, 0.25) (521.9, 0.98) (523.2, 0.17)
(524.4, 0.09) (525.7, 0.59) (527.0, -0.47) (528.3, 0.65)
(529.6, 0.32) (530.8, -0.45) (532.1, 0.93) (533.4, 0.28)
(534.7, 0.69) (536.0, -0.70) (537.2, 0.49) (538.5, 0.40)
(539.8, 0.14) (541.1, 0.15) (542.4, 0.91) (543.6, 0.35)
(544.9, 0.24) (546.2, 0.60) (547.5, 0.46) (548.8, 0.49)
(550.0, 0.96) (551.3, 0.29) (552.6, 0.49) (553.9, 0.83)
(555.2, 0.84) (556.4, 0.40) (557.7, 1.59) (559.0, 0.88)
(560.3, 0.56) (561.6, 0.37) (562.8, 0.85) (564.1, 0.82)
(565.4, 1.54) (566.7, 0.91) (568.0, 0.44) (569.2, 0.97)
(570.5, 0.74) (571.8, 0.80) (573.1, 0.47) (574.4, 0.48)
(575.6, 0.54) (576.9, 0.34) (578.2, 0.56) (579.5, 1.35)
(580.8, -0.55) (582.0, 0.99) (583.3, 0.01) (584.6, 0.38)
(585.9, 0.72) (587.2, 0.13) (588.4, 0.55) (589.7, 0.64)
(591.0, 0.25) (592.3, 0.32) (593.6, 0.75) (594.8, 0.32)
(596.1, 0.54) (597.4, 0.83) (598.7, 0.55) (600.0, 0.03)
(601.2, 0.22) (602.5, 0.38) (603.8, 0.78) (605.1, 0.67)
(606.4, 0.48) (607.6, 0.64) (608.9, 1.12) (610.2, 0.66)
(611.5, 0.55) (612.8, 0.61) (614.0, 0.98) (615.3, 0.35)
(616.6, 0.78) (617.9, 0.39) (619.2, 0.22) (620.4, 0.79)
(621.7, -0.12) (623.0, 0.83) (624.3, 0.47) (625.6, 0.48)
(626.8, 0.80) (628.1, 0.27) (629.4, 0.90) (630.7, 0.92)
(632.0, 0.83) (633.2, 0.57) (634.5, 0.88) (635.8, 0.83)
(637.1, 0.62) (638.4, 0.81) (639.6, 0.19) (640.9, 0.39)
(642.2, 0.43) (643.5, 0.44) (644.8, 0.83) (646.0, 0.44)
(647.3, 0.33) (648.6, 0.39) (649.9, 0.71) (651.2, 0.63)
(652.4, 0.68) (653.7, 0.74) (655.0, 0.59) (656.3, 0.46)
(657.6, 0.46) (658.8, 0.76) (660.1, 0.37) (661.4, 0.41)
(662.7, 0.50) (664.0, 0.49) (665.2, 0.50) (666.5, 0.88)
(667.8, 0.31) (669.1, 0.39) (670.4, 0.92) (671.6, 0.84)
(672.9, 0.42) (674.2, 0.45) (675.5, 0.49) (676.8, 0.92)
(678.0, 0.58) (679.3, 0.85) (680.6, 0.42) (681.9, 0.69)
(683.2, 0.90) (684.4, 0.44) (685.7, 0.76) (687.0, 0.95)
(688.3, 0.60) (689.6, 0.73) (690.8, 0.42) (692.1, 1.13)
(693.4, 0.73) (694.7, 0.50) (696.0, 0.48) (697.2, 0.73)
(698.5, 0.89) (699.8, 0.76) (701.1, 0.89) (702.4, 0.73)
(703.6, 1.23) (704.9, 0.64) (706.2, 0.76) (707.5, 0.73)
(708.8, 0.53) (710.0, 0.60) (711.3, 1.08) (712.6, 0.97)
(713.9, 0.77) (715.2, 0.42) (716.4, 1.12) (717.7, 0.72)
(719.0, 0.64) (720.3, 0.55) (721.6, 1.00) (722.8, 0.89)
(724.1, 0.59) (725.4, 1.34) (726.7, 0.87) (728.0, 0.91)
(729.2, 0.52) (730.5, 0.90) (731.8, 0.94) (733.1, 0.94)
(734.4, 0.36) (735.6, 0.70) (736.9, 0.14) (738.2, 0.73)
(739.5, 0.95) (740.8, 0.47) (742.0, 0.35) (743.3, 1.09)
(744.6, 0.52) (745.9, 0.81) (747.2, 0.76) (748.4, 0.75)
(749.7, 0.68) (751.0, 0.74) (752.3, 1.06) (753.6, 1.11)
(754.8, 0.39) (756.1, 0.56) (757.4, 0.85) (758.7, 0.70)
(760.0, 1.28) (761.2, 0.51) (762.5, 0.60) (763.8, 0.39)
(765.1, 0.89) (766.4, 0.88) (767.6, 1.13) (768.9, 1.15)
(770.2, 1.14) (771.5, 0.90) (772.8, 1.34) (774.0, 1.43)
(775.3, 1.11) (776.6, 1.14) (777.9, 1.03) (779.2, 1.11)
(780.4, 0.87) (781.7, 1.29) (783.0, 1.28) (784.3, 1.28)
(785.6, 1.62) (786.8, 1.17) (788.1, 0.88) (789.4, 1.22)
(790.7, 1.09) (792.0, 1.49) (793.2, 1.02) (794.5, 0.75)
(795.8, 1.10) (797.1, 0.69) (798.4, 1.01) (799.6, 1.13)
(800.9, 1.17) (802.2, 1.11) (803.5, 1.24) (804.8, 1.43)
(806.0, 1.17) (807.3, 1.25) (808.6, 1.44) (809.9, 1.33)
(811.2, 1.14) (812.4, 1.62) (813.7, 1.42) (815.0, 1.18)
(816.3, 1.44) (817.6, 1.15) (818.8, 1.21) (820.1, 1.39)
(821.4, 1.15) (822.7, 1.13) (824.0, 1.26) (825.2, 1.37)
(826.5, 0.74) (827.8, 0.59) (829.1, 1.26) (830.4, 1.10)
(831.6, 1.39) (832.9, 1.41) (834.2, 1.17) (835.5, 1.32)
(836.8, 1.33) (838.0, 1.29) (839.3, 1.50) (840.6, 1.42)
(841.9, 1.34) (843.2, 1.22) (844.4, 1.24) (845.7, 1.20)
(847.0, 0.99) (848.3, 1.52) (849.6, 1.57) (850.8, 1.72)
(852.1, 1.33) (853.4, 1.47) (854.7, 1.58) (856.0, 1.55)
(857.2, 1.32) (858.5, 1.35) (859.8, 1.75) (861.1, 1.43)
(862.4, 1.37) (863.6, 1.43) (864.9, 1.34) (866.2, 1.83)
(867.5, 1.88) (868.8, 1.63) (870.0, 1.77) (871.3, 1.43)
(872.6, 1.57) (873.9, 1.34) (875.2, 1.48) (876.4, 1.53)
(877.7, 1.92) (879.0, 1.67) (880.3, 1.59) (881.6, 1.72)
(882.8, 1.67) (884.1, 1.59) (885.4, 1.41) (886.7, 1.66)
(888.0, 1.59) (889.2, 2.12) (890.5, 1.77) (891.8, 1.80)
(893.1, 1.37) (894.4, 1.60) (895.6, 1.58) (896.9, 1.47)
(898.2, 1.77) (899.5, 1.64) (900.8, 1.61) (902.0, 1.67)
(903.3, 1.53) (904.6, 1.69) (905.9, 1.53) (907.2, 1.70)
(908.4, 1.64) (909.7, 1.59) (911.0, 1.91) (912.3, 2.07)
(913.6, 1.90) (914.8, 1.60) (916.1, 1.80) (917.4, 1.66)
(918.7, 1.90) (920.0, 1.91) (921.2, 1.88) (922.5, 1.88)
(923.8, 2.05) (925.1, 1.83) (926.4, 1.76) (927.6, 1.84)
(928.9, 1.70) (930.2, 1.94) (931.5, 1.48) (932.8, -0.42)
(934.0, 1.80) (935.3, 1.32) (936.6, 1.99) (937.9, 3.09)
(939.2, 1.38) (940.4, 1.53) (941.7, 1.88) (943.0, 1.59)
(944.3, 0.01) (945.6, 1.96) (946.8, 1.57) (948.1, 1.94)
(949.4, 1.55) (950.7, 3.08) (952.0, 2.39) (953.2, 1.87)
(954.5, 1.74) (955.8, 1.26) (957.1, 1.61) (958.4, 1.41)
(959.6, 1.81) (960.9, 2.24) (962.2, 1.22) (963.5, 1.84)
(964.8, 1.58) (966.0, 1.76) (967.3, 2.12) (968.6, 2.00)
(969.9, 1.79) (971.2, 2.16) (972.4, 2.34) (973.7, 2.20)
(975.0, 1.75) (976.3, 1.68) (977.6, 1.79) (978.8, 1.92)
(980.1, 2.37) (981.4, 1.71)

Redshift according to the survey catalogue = 0.921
